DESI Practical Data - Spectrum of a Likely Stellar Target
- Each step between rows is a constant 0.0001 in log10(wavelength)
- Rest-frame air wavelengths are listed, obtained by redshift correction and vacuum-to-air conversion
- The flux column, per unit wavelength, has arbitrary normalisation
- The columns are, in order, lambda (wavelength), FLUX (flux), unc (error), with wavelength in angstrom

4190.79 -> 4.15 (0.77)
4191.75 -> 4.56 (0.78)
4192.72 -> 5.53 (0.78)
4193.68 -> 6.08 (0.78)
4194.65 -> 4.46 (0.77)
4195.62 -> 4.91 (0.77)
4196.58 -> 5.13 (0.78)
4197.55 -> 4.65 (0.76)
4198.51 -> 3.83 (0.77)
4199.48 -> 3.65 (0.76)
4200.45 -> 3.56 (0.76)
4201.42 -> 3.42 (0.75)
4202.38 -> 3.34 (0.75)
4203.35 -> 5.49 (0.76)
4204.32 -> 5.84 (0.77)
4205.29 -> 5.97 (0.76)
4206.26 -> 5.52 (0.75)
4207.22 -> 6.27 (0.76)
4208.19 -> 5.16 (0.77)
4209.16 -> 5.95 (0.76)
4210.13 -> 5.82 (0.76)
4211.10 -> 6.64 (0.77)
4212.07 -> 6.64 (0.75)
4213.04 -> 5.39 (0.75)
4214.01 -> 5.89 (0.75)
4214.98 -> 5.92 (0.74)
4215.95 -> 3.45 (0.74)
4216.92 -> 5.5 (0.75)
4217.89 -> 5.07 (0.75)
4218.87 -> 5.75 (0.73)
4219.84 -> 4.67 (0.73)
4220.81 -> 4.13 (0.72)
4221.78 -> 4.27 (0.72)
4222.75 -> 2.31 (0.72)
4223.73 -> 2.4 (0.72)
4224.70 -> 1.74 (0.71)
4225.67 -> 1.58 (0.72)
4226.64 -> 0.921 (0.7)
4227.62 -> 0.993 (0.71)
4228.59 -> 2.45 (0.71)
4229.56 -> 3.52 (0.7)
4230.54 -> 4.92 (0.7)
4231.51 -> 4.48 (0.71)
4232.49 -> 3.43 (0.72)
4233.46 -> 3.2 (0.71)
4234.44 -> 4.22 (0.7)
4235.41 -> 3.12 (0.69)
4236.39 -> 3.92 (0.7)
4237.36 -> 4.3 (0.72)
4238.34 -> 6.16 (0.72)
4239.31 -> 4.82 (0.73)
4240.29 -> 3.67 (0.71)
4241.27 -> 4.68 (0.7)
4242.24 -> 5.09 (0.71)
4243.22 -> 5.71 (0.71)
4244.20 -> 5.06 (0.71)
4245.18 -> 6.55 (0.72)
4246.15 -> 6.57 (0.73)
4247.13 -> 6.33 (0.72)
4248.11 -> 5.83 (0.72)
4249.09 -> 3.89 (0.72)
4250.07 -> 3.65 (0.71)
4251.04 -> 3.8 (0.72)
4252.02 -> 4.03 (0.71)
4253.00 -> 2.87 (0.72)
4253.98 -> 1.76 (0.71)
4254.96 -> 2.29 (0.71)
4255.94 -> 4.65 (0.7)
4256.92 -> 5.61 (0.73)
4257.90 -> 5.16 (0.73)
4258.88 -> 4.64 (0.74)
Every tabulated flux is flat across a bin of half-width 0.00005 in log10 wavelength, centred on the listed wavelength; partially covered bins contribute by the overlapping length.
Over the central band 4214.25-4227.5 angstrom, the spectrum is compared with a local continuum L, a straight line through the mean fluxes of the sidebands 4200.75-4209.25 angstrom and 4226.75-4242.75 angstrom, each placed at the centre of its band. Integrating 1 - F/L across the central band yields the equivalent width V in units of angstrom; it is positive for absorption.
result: 2.6 angstrom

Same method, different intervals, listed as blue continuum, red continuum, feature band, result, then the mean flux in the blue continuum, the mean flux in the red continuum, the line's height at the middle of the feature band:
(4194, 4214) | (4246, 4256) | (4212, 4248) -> 1.67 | 5.11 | 4.05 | 4.52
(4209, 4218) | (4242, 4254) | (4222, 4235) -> 6.03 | 5.64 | 4.81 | 5.28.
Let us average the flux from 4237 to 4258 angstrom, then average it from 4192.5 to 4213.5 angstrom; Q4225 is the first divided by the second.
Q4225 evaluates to 0.9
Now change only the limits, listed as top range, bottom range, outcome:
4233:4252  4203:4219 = 0.84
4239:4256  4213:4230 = 1.25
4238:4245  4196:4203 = 1.27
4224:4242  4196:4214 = 0.67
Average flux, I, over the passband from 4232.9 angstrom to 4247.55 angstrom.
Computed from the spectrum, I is 4.88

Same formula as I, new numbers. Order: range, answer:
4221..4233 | 2.79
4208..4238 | 4.12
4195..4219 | 5.14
